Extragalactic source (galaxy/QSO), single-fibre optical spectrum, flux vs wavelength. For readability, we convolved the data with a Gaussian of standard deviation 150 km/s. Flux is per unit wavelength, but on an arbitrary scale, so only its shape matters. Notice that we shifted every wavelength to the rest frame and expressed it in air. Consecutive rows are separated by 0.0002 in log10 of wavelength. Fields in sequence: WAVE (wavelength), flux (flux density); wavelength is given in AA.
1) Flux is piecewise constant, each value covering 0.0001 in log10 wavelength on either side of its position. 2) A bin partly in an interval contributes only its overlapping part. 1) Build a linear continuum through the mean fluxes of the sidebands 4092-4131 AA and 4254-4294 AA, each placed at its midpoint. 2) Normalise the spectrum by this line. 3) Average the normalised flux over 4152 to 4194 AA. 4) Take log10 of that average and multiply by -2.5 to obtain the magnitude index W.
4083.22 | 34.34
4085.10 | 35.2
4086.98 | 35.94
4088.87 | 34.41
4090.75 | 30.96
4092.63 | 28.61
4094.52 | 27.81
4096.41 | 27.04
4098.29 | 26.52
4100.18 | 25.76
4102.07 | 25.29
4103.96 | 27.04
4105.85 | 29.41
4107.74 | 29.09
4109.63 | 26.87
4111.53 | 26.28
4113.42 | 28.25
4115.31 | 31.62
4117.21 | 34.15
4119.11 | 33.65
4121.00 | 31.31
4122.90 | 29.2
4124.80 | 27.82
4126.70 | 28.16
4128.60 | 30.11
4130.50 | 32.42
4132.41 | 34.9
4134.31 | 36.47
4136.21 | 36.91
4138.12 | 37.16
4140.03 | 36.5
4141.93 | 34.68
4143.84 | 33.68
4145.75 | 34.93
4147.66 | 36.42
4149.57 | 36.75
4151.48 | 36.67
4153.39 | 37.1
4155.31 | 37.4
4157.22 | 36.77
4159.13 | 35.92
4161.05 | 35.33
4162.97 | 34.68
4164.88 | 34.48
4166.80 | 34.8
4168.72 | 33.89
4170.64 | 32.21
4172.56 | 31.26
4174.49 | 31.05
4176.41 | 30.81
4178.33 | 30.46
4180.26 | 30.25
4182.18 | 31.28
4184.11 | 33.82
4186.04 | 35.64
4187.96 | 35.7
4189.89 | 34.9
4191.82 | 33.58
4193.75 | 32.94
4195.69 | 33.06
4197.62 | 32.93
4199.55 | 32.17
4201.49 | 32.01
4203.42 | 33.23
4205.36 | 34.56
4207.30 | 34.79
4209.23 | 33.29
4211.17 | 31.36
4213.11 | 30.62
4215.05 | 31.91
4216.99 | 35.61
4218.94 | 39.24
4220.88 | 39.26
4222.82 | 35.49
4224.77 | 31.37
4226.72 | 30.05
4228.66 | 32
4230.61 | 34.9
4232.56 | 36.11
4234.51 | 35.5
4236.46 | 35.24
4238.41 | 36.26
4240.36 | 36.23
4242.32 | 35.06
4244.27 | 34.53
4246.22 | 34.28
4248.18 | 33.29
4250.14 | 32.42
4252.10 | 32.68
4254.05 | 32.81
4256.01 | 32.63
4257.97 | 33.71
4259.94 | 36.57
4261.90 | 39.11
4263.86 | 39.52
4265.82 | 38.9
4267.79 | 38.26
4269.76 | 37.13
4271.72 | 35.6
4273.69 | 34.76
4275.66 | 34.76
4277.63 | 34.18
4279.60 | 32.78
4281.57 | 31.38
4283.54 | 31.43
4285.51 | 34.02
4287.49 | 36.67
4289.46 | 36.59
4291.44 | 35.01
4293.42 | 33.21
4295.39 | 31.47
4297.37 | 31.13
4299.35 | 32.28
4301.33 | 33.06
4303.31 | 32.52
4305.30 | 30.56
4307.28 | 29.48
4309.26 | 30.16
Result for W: -0.09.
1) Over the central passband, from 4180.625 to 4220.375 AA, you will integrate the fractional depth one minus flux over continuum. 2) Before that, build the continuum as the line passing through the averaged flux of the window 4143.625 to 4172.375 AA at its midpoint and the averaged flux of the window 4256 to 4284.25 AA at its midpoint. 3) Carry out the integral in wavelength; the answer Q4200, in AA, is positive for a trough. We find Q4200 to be 2.0 AA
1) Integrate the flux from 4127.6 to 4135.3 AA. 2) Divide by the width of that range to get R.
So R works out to 33.5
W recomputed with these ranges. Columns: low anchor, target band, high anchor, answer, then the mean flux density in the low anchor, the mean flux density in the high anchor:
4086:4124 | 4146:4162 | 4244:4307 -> -0.18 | 29.5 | 34.2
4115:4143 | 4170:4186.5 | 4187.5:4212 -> 0.05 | 33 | 33.4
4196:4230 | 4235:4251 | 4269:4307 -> -0.04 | 33.5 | 33.5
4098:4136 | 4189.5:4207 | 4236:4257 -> -0.02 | 29.9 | 34.1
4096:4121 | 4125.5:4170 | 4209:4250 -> -0.15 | 28.7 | 34.3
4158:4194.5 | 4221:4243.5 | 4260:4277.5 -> 0.03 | 33.3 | 37.1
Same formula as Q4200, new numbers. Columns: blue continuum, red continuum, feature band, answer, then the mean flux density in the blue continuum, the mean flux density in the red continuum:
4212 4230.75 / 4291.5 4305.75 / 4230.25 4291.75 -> -3.66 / 34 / 32.3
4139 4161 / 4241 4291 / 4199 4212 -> 0.88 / 36.1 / 34.9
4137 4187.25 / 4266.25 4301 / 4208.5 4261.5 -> 0.09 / 34.4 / 34.2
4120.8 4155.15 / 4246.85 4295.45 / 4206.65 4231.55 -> 0.51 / 34.1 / 34.8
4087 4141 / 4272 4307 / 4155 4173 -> -1.91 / 30.6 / 33.2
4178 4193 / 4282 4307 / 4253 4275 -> -2.09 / 33.3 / 33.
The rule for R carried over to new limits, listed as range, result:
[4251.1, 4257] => 32.7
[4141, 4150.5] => 35.3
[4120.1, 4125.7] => 29.4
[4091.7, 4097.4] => 27.8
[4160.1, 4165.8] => 34.9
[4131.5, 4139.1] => 36.4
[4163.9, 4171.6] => 33.9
